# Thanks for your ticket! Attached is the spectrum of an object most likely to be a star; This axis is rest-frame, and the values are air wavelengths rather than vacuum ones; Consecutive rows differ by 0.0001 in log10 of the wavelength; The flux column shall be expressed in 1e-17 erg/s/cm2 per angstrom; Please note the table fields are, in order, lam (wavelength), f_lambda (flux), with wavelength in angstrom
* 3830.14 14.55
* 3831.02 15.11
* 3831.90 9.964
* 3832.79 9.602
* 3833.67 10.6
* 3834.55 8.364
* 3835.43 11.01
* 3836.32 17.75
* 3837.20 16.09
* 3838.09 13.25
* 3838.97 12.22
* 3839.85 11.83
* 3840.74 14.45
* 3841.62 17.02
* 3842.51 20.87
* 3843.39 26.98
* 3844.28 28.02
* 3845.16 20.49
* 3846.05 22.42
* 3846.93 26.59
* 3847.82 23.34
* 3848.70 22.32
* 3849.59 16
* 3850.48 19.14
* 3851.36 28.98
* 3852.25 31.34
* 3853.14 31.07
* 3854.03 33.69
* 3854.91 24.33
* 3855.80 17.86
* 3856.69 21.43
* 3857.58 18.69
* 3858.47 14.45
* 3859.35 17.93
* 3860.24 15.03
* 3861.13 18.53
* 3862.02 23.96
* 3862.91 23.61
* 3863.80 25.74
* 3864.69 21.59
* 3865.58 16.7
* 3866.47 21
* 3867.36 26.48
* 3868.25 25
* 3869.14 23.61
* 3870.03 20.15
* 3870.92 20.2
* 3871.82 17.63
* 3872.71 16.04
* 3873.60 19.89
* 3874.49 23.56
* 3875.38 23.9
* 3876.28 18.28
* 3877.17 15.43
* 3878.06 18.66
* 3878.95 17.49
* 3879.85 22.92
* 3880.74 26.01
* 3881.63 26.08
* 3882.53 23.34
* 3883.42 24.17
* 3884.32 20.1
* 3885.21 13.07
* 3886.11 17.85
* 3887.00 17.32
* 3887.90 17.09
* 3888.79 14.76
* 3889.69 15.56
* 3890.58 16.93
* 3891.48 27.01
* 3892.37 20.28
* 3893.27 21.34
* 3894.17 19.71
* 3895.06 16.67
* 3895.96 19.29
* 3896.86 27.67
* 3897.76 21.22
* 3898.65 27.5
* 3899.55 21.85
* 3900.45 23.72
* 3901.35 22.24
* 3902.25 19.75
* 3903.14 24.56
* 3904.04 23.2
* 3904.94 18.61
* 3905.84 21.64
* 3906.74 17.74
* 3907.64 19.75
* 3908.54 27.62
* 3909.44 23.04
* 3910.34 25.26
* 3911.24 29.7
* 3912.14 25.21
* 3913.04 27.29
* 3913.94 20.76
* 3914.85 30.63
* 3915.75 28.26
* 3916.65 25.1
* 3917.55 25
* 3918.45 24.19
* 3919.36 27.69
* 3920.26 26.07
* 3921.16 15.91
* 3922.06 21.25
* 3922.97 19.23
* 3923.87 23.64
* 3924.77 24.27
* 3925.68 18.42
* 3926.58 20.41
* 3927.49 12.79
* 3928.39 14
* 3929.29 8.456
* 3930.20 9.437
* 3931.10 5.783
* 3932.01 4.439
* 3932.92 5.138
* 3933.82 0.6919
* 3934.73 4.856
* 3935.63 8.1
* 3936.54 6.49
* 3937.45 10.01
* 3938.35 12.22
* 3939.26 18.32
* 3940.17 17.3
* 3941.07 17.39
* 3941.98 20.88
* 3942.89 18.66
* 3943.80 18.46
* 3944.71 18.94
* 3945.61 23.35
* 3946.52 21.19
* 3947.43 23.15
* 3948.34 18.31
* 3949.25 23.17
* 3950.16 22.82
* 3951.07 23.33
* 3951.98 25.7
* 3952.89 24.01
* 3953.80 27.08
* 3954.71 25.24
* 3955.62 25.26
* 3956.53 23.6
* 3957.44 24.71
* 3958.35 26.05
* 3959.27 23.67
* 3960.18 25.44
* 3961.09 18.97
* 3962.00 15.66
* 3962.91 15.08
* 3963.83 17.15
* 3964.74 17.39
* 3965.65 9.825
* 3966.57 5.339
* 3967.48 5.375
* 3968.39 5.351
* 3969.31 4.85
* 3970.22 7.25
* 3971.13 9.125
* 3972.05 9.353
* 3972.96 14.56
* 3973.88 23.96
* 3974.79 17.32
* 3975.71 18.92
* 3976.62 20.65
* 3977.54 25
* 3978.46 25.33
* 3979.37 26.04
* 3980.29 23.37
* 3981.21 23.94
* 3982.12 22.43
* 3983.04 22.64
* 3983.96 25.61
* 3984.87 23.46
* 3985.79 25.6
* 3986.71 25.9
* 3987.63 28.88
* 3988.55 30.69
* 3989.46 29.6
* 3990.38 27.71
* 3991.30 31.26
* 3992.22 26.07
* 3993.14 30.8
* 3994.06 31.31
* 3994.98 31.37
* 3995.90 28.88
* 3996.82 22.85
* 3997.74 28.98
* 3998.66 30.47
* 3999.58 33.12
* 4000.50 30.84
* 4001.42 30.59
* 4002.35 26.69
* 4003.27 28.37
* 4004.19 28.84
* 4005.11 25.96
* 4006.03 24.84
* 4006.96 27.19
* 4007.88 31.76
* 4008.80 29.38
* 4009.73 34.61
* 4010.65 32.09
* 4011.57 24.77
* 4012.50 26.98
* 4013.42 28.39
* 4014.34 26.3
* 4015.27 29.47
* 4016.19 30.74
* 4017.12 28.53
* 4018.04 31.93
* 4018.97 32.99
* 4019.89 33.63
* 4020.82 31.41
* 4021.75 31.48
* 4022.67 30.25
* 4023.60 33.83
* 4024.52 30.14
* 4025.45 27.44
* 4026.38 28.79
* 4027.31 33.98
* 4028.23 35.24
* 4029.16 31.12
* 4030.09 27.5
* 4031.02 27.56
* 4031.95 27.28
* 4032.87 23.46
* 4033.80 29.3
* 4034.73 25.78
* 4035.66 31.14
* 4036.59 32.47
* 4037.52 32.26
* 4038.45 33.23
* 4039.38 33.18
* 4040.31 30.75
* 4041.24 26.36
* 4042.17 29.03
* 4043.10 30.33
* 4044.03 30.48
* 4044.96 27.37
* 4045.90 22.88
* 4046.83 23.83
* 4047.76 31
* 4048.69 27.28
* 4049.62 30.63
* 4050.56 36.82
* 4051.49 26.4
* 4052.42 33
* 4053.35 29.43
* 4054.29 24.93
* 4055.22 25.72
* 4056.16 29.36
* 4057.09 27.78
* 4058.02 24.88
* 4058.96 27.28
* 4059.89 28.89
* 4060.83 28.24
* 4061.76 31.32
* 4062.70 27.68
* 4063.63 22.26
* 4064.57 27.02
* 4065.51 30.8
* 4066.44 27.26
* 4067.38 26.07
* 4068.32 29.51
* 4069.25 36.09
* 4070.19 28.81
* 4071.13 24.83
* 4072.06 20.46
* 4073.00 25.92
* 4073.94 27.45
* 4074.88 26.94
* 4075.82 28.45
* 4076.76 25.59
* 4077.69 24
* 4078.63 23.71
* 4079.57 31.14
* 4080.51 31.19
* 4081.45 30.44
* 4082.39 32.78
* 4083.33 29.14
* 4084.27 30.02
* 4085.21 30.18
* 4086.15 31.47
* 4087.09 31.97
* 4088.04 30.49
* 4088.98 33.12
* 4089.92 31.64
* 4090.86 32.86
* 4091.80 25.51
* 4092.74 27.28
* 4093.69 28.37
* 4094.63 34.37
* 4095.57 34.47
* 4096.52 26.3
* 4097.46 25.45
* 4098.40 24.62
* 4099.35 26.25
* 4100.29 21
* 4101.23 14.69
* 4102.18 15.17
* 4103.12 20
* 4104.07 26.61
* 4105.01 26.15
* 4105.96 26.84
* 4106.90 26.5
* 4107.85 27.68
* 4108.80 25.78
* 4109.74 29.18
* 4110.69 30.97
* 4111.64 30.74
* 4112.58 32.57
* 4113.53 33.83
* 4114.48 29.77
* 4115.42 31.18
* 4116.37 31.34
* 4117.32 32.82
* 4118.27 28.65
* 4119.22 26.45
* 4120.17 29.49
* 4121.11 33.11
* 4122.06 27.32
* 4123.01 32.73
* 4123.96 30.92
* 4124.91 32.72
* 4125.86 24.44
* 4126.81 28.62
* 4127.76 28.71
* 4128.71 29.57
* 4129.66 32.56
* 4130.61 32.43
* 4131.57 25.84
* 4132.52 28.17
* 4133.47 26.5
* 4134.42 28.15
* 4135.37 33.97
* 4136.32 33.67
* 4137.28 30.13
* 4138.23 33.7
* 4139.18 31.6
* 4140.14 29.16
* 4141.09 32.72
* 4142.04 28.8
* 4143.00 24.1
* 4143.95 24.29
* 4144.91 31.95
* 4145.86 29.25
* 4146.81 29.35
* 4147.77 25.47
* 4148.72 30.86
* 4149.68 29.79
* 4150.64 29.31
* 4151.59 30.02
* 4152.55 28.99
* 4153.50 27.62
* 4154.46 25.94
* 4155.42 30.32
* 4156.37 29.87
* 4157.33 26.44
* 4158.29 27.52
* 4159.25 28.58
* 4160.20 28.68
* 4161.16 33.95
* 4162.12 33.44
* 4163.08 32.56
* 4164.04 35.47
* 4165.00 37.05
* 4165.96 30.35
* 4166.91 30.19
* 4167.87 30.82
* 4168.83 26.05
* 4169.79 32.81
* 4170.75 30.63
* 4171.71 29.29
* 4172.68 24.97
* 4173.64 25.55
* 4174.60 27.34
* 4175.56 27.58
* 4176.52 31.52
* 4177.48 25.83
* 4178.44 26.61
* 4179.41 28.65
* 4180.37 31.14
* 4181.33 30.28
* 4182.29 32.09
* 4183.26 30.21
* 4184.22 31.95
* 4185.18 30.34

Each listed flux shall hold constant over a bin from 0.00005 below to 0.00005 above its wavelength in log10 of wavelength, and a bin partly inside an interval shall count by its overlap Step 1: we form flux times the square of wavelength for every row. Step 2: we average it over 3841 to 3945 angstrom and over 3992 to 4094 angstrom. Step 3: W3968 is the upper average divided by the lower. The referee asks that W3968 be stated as 1.56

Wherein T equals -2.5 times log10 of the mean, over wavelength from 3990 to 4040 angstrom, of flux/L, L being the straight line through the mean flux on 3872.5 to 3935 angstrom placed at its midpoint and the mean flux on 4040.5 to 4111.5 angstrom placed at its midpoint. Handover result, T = -0.185 mag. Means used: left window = 20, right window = 27.8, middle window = 29.7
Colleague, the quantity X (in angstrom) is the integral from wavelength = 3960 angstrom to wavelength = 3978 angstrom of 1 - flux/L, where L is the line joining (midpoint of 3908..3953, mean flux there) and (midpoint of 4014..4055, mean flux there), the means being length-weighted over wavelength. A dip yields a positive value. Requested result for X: 6.9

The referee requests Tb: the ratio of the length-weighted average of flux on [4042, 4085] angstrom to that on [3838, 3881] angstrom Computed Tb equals 1.33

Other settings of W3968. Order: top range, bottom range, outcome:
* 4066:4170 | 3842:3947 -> 1.60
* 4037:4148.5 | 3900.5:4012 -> 1.43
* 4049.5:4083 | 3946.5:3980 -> 1.58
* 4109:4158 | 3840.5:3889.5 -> 1.59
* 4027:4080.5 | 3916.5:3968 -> 1.70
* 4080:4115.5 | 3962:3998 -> 1.43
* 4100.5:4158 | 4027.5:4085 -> 1.04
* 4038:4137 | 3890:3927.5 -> 1.37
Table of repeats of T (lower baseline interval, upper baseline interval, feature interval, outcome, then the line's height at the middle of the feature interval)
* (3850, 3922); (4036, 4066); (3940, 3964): 0.14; 24.8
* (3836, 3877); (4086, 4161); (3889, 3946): 0.18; 22.8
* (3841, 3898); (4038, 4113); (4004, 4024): -0.15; 26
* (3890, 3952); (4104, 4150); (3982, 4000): -0.21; 22.9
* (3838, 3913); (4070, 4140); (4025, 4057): -0.10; 26.6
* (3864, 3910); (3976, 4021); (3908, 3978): 0.31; 24.5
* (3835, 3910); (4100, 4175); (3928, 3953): 0.46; 23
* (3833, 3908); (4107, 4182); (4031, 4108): -0.04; 27.2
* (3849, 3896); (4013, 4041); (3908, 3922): -0.08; 23.5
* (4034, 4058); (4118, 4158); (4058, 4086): 0.05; 29.2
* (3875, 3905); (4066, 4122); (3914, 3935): 0.25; 22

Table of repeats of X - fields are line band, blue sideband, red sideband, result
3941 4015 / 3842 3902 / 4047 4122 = 5.19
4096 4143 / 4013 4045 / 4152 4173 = 2.59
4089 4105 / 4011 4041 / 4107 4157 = 1.96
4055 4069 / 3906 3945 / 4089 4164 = -1.28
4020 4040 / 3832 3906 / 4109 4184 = -3.53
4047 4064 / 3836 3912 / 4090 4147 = -1.11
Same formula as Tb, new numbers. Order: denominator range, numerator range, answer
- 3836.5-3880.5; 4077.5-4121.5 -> 1.36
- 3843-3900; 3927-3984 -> 0.79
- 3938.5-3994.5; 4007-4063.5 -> 1.41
